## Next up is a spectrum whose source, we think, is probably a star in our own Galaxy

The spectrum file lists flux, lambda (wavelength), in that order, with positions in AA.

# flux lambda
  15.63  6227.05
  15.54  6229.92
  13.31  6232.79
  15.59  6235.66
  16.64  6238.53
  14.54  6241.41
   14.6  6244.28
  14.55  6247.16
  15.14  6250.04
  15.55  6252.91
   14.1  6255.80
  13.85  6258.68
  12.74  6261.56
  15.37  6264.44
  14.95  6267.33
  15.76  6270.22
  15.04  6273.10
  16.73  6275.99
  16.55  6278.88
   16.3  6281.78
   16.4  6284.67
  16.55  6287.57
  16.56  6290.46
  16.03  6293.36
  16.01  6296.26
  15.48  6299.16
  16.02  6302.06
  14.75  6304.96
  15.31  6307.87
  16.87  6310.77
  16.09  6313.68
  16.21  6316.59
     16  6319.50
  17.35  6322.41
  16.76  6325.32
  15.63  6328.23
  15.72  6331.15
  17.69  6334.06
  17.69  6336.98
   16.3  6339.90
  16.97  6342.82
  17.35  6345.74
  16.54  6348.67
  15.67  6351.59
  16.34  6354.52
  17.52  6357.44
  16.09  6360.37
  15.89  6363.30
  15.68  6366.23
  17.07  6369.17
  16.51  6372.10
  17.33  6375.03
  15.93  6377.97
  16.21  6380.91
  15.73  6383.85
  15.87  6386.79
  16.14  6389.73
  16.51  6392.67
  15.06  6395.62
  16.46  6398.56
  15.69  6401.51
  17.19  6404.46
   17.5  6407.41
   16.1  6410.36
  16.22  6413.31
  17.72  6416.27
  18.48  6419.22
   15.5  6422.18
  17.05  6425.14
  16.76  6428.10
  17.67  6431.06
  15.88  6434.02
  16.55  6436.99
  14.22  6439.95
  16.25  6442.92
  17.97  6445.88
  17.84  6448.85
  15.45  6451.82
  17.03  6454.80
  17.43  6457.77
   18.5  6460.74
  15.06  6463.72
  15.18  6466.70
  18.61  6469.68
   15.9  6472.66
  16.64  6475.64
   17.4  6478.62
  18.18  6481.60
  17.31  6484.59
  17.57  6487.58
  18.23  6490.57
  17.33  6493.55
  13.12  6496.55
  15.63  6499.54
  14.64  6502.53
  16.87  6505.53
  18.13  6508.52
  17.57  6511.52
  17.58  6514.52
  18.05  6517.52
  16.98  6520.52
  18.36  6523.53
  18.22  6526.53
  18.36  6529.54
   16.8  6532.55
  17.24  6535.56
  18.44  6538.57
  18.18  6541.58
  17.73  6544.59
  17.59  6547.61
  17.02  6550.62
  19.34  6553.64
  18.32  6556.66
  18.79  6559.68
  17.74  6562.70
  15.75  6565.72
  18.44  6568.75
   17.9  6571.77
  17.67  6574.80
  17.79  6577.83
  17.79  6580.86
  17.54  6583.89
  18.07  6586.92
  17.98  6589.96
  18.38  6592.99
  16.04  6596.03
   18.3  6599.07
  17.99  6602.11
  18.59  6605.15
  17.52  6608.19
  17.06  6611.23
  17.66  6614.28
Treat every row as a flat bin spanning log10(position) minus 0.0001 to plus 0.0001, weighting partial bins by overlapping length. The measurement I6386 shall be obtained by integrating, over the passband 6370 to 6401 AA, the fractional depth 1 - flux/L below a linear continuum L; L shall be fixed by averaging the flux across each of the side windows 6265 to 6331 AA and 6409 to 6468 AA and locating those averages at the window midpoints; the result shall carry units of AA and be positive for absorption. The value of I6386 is 0.5 AA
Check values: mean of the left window 16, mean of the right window 16.6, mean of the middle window 16.2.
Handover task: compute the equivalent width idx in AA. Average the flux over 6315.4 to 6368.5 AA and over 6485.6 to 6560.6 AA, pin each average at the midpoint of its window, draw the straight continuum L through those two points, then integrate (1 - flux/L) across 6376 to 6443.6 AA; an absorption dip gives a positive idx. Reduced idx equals 1.93 AA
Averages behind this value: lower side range 16.5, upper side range 17.4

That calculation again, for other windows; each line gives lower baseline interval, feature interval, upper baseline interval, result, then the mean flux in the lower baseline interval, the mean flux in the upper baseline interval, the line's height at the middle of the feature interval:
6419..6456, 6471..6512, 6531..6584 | 0.9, 16.6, 17.8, 17.1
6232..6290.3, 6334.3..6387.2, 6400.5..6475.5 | -1.5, 15.3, 16.7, 16.1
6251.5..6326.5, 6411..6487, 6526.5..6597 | 0.5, 15.7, 17.8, 16.9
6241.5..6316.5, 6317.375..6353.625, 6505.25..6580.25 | -1.5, 15.5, 17.8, 16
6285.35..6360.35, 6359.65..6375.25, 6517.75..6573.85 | 0.3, 16.4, 17.8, 16.7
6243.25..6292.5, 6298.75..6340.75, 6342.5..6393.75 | -1.0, 15.4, 16.4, 15.9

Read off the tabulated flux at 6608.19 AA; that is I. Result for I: 17.52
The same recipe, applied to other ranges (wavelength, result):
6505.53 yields 16.87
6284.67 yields 16.4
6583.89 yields 17.54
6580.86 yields 17.79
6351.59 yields 15.67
